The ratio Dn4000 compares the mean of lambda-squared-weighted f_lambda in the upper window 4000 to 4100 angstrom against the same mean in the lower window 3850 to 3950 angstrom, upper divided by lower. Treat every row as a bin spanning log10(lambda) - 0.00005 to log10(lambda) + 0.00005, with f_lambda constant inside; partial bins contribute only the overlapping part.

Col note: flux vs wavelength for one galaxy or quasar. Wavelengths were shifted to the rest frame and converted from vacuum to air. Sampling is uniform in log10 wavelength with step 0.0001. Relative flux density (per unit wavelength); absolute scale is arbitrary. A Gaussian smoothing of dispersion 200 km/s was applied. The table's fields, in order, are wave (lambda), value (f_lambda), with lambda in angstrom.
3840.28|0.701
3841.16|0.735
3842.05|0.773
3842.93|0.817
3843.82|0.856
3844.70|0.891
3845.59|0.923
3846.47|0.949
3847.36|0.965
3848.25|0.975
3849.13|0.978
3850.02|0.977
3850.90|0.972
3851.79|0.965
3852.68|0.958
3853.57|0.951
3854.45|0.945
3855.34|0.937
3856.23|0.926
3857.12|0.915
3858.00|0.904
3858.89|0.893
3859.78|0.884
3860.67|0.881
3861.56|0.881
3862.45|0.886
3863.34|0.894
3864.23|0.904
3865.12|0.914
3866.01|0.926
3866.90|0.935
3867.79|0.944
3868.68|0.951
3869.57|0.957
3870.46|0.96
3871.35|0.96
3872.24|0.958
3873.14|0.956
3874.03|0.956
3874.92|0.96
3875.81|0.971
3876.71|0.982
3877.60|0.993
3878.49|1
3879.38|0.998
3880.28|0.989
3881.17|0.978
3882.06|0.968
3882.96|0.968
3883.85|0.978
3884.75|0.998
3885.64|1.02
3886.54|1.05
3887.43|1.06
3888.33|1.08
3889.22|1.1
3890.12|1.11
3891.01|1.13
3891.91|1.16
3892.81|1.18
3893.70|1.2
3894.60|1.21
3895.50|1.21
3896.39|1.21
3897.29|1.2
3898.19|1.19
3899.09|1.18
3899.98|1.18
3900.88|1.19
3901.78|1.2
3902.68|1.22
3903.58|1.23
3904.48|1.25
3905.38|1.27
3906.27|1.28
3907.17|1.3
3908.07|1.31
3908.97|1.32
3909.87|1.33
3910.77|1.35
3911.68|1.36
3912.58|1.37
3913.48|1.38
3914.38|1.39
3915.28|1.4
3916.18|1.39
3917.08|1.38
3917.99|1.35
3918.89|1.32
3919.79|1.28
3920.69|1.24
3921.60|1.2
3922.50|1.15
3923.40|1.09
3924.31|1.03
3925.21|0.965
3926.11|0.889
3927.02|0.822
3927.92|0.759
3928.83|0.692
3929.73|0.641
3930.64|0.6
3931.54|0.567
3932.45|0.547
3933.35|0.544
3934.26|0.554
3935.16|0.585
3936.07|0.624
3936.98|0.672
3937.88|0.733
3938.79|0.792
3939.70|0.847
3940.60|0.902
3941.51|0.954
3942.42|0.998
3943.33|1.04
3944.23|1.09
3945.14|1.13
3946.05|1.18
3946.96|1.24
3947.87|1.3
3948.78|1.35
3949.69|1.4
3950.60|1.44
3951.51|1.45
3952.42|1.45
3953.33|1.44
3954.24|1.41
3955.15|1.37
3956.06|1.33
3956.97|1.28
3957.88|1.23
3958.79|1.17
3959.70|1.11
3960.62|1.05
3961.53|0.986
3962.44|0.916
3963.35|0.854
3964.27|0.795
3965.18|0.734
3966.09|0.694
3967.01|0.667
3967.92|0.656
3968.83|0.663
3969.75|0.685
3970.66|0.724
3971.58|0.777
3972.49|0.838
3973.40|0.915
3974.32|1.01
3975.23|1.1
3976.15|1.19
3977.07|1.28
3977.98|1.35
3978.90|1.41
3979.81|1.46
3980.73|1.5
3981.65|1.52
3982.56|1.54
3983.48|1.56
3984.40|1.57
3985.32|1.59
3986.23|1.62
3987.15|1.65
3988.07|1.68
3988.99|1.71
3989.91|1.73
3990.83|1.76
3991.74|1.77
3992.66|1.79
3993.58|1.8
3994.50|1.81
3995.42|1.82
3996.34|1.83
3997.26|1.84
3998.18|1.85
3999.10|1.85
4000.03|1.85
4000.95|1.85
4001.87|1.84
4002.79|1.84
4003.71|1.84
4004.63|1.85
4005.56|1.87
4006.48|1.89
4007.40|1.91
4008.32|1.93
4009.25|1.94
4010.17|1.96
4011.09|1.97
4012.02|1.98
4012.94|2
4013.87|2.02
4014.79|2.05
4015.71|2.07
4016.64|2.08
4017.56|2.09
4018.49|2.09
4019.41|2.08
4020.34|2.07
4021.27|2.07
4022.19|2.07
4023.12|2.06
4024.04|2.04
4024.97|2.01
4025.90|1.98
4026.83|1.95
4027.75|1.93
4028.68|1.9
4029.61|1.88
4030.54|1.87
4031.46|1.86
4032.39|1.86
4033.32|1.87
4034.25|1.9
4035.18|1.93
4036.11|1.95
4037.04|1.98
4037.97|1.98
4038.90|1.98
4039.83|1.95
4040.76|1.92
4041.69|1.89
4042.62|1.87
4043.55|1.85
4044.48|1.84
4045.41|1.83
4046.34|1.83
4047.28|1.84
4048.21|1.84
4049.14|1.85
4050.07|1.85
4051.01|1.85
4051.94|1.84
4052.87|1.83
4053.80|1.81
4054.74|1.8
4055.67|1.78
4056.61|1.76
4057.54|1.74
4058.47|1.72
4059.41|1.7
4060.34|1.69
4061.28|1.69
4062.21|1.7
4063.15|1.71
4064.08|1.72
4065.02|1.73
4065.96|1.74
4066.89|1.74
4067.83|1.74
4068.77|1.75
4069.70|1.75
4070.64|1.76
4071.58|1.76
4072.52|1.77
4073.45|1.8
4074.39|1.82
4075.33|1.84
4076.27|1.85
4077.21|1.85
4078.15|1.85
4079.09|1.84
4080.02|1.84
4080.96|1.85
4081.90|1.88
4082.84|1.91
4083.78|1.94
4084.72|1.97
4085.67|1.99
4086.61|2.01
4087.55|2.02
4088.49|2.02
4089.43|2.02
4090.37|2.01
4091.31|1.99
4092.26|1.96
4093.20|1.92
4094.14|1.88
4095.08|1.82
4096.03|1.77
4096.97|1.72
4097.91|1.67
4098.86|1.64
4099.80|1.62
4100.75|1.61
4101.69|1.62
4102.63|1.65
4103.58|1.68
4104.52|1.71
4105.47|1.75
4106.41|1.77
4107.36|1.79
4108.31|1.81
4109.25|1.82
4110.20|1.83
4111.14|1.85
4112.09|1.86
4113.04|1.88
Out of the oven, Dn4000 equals 1.95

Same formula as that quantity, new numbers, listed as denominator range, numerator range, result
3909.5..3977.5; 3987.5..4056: 1.91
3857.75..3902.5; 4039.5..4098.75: 1.96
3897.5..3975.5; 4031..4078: 1.82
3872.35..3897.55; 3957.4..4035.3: 1.61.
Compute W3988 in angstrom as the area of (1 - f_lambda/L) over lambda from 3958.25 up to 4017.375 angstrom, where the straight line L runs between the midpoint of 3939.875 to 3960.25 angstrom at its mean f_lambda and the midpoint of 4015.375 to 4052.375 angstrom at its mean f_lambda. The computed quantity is 3.1 angstrom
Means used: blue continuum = 1.23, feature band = 1.5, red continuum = 1.94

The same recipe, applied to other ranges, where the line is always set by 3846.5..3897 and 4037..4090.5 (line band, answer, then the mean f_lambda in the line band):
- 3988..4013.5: -4.8 angstrom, 1.85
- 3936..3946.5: 3.0 angstrom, 0.924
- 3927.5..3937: 4.9 angstrom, 0.613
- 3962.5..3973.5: 5.2 angstrom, 0.751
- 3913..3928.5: 0.4 angstrom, 1.17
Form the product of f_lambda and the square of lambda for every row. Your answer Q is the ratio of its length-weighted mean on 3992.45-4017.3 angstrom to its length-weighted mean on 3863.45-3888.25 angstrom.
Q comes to 2.09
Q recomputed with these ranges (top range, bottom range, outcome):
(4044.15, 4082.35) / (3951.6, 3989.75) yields 1.57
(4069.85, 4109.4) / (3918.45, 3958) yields 1.92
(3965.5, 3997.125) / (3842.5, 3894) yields 1.47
